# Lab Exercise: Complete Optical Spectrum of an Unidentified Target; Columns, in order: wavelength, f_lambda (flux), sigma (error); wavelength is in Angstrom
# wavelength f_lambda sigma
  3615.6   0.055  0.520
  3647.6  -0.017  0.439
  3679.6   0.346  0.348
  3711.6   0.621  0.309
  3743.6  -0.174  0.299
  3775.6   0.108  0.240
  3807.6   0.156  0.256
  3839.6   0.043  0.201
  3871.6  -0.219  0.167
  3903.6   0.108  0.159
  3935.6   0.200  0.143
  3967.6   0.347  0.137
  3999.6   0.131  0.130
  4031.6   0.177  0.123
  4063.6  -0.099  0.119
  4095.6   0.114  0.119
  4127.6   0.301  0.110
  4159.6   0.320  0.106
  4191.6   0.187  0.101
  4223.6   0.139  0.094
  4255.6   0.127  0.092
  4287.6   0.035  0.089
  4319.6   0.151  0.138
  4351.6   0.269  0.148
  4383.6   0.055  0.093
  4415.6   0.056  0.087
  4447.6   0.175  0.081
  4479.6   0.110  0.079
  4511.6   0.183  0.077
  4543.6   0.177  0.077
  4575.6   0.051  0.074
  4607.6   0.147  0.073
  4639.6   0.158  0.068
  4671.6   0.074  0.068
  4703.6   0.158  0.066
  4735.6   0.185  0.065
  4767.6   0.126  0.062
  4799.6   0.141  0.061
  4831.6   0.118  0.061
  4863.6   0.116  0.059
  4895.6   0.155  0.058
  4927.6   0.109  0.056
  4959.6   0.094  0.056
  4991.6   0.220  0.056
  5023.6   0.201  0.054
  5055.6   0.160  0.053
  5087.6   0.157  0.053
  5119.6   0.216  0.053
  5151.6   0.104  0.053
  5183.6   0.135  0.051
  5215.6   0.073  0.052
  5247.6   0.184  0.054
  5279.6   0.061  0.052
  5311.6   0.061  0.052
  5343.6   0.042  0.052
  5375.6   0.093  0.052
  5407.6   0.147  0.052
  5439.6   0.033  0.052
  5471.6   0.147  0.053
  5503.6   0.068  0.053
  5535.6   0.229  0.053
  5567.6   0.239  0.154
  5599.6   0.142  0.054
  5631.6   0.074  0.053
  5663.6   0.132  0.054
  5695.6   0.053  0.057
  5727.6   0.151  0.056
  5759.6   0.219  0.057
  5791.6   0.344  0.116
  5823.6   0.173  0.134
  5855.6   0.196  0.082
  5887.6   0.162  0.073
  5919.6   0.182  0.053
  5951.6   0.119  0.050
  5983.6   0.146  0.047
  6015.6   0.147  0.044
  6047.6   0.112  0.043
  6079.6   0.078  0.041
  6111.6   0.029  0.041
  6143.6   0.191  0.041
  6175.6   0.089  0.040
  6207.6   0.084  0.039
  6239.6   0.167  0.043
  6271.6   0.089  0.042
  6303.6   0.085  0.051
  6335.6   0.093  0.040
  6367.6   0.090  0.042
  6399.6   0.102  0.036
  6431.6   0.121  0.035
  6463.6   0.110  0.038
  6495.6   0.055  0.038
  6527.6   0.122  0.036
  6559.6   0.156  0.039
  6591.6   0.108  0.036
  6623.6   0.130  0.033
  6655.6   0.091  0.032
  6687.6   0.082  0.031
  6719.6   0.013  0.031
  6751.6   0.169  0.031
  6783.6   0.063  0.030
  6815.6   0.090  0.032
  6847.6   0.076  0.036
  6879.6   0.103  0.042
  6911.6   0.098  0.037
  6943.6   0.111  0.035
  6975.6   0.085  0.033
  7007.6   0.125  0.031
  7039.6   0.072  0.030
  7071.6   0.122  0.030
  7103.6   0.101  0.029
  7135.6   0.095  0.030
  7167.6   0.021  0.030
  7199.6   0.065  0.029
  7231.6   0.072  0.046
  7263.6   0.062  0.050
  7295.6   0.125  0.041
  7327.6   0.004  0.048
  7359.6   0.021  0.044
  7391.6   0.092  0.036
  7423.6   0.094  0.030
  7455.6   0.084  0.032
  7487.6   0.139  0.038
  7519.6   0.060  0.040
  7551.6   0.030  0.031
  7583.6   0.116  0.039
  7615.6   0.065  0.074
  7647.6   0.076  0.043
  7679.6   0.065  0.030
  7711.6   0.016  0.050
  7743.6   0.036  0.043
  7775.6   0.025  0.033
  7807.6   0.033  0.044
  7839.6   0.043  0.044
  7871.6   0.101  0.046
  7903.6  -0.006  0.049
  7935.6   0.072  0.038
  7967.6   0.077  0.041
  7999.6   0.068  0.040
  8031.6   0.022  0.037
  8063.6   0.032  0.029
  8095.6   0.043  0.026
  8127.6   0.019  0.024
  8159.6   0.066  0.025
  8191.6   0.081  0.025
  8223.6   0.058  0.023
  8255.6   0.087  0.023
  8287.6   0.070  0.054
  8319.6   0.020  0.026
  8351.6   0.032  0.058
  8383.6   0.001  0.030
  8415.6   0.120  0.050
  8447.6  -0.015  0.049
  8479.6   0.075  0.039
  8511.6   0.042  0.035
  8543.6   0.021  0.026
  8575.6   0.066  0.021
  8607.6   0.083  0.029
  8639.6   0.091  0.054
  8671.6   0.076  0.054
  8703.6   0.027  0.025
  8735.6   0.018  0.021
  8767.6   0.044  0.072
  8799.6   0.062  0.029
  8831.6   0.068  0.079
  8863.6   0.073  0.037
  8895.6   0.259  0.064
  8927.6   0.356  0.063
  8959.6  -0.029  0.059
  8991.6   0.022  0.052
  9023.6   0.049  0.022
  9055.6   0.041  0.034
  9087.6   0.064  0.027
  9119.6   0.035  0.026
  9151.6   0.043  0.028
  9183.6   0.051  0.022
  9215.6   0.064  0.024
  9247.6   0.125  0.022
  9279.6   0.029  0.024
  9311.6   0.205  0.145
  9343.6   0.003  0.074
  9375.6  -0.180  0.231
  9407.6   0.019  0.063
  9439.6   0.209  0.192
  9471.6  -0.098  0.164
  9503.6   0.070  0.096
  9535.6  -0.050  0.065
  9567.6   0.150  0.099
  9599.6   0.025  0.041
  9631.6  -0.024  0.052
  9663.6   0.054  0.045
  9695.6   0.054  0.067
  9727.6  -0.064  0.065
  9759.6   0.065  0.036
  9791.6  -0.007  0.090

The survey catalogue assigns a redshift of 1.390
